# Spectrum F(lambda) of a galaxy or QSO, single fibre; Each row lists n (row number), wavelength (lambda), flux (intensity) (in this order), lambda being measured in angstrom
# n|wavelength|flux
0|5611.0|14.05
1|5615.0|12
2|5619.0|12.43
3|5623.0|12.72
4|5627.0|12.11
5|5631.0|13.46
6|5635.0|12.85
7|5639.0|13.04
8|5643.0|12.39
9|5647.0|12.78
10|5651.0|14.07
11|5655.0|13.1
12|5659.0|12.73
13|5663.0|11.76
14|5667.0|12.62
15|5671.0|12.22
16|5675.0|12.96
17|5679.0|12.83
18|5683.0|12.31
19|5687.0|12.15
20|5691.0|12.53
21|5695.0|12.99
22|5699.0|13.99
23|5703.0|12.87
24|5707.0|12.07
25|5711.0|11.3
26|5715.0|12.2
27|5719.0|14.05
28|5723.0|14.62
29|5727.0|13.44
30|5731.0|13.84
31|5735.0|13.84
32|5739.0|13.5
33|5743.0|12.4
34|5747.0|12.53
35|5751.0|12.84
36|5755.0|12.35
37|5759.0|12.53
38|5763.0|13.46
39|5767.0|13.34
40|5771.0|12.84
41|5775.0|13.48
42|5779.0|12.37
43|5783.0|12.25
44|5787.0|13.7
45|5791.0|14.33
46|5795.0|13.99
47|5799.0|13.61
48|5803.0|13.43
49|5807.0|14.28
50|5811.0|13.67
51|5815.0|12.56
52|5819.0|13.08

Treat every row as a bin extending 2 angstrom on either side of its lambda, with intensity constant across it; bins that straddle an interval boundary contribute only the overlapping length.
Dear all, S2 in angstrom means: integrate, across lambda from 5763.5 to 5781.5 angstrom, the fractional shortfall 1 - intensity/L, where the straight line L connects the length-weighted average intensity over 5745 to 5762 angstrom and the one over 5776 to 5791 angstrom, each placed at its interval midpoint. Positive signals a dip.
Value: -0.2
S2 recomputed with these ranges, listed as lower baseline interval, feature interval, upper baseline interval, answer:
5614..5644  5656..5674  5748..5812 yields 0.5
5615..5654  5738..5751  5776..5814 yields 0.5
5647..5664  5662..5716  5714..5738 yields 3.3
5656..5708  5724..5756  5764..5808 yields -0.3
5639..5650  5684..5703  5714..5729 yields 0.7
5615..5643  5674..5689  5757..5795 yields 0.4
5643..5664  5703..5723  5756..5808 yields 0.6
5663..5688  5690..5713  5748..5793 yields 0.0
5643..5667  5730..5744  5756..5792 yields -0.5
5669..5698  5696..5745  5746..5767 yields -1.8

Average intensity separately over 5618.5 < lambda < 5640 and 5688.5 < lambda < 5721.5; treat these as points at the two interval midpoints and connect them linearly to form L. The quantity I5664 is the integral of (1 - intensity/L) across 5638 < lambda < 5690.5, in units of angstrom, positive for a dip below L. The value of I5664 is 0.4 angstrom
